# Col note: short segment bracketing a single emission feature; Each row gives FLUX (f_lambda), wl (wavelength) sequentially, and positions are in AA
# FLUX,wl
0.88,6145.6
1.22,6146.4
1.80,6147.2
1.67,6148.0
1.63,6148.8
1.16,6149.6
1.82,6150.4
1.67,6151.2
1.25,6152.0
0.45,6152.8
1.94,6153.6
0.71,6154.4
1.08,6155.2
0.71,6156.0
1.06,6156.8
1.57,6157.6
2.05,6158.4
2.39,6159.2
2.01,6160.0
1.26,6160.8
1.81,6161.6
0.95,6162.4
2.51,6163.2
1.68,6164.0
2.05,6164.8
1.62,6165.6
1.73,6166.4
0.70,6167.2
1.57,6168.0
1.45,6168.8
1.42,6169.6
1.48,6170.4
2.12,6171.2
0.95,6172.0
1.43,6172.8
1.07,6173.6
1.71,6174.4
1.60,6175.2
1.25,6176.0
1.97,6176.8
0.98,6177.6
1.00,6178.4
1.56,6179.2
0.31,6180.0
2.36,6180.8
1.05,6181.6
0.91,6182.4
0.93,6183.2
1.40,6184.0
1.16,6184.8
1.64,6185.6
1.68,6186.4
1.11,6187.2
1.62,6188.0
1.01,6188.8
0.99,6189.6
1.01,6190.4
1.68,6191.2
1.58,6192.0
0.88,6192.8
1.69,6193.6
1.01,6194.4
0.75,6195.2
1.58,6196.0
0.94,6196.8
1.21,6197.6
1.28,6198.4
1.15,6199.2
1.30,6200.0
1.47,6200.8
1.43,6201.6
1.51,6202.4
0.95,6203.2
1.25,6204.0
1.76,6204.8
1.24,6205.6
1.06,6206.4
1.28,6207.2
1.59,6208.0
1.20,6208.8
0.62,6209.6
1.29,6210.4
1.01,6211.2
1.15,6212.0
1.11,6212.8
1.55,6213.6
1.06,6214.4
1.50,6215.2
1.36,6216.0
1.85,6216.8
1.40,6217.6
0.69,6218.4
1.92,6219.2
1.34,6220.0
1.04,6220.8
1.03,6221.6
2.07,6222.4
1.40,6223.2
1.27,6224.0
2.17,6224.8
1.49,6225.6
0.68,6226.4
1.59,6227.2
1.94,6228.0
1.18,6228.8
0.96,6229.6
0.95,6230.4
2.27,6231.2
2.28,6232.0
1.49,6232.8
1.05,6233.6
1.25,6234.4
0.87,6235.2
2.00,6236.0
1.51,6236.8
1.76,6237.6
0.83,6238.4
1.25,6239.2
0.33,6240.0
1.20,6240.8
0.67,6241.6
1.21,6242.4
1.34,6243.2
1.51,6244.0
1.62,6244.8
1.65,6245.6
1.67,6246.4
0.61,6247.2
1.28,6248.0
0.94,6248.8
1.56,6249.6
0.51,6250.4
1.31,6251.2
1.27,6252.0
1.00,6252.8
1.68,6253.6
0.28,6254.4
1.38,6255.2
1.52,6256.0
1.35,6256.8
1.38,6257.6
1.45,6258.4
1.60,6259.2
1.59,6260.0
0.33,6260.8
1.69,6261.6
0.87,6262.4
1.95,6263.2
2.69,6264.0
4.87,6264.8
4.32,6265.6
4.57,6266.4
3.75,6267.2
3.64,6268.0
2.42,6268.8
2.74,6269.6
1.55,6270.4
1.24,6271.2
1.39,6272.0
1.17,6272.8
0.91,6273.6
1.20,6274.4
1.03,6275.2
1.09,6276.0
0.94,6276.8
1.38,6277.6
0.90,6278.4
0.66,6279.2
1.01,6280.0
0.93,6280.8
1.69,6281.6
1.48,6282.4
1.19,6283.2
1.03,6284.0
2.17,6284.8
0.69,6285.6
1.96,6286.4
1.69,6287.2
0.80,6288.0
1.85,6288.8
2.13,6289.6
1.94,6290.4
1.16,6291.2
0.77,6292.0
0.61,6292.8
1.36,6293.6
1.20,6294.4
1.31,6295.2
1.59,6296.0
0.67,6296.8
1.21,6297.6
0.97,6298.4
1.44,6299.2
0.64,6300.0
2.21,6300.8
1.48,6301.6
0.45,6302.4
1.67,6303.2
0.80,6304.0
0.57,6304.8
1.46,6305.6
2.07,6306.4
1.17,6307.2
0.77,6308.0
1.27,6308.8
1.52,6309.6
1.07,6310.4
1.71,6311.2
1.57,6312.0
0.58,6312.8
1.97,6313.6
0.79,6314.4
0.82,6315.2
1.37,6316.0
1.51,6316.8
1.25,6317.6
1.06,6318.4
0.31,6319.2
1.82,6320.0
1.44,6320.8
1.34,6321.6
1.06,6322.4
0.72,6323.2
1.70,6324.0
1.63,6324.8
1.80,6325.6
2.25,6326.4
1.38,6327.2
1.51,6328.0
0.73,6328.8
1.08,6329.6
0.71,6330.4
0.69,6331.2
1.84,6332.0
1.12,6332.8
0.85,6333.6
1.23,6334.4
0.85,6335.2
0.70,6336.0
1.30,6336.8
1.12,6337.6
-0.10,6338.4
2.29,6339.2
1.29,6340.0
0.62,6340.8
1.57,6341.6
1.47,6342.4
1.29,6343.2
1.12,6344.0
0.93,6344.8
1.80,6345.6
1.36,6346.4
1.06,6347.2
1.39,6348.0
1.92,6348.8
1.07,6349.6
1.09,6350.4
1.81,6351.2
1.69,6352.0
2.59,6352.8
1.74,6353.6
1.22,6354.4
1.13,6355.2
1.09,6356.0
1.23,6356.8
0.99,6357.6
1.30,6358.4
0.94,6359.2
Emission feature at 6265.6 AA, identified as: H-beta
